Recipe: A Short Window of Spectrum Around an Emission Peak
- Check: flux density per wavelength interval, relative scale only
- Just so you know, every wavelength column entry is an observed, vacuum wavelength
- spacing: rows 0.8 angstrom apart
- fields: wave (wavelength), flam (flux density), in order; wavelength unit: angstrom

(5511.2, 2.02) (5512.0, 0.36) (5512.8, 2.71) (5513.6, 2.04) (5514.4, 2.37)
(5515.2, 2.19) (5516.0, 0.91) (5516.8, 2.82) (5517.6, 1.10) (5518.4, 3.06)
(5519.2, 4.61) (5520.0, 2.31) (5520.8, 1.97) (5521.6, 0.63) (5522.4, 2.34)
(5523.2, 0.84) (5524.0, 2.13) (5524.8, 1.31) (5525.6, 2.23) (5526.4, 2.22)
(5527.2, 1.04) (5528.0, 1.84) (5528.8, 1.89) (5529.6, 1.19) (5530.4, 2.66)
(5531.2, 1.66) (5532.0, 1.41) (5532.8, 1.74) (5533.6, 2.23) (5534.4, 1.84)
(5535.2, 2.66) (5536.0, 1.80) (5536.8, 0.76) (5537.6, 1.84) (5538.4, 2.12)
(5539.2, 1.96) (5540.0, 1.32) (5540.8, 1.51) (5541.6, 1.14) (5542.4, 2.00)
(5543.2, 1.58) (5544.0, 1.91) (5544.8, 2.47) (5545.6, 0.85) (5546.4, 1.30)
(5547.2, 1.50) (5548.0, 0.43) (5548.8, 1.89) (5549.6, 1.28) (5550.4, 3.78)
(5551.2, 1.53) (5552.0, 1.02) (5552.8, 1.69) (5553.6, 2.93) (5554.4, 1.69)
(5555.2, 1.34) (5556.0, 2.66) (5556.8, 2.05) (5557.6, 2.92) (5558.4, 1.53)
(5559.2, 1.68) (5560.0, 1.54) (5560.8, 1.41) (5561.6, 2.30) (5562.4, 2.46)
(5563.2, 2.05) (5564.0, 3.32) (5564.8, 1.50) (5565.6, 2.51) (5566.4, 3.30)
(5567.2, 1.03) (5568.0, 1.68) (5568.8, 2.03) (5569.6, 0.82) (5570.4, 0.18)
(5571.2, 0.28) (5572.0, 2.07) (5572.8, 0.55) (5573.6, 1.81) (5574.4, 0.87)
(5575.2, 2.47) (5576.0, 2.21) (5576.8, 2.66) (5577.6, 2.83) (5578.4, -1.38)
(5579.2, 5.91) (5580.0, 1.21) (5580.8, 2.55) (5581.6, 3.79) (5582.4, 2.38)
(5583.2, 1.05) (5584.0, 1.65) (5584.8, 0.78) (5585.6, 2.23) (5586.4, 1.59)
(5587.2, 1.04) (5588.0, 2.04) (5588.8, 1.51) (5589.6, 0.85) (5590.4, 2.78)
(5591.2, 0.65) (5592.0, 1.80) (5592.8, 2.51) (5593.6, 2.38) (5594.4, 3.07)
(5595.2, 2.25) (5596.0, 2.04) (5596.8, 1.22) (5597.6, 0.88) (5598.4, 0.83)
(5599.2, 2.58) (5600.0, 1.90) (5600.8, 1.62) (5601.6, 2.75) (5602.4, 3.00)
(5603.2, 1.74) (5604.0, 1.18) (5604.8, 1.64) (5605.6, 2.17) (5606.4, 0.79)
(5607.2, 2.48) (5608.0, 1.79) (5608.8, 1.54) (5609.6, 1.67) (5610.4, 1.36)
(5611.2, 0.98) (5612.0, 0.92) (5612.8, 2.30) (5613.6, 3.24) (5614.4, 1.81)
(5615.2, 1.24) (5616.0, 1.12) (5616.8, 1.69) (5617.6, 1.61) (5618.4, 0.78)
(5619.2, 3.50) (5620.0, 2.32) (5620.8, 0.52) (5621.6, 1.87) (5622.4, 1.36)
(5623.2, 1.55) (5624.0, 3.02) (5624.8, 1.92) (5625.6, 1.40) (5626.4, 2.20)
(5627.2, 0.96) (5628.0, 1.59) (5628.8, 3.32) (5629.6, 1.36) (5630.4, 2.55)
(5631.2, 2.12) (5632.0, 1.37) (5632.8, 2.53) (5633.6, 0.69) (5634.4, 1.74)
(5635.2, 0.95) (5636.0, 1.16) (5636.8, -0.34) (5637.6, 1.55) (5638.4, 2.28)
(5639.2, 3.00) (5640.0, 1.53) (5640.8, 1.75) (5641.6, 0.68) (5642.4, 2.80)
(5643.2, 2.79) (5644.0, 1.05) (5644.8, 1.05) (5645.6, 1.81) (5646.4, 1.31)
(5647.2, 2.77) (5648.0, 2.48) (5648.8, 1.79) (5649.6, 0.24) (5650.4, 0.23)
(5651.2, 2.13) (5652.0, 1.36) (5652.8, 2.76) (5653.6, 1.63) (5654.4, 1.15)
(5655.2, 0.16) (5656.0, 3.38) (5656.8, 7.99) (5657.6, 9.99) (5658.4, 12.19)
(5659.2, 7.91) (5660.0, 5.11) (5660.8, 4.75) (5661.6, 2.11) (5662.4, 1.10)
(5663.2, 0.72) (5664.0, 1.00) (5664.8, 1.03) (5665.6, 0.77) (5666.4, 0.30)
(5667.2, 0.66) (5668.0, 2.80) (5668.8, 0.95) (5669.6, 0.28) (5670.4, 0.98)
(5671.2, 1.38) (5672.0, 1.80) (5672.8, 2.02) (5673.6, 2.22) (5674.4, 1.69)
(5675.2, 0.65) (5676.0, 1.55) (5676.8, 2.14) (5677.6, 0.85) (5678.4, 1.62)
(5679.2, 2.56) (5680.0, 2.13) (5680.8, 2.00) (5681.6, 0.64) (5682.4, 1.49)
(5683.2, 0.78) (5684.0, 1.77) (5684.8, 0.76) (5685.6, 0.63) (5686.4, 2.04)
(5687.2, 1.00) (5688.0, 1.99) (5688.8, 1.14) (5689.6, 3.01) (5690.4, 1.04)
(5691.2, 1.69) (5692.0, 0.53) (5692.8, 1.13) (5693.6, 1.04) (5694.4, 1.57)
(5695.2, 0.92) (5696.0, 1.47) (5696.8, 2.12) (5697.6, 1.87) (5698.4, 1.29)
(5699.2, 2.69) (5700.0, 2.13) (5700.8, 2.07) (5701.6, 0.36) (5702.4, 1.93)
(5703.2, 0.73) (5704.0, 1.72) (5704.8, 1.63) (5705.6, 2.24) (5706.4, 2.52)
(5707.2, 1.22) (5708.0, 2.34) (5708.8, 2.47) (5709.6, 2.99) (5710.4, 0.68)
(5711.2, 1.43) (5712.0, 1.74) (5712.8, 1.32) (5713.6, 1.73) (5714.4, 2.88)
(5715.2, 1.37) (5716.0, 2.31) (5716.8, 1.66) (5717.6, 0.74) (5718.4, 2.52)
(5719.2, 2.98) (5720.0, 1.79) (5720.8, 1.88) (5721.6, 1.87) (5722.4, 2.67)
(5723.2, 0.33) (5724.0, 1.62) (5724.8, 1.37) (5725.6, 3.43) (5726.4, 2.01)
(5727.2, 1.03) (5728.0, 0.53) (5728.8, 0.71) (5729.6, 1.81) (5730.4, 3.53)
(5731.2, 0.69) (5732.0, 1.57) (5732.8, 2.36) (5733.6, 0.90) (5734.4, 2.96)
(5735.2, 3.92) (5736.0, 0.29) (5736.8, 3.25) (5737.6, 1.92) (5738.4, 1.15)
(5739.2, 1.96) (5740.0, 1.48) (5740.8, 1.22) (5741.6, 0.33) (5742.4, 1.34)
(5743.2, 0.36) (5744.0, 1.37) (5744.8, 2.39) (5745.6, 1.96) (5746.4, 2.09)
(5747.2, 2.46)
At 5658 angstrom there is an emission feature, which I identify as H-beta 4861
